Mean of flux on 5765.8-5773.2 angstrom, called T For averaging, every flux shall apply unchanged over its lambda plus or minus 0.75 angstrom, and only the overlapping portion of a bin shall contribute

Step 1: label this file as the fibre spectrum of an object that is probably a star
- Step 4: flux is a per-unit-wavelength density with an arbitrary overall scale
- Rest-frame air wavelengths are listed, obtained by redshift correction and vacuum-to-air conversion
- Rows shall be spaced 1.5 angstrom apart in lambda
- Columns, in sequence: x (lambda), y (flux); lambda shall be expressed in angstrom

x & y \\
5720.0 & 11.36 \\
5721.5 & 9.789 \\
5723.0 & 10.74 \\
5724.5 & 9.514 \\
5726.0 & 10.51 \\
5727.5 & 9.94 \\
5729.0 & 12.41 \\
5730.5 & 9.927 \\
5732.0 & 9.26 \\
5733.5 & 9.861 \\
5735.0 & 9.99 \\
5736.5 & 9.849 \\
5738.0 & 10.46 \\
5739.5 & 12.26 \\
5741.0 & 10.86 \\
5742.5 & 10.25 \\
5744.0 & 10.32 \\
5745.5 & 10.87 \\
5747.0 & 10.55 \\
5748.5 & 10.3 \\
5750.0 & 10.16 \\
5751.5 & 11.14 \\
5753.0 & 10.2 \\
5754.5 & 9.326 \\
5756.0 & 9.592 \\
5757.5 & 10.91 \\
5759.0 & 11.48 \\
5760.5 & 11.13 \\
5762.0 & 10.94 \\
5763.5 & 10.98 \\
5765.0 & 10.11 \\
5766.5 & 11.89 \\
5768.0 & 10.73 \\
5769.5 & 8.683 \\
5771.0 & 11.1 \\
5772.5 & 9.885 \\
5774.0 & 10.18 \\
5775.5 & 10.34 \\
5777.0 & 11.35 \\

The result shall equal 10.5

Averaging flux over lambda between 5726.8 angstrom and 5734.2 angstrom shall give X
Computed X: 10.3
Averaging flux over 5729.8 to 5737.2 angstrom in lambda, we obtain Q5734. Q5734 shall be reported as 9.78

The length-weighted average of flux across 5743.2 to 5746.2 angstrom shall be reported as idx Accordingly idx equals 10.6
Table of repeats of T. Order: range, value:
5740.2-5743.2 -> 10.6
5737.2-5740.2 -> 11.3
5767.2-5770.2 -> 9.76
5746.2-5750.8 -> 10.4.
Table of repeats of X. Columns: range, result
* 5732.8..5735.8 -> 9.93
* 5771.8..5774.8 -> 10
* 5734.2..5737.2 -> 9.92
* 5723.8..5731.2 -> 10.5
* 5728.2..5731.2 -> 11.2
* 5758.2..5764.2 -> 11.1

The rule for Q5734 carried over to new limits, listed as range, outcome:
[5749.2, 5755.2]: 10.2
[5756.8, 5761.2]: 11.2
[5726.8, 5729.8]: 11.2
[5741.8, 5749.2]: 10.5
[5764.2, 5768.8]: 10.9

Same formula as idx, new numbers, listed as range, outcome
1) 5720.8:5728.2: 10.1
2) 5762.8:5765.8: 10.6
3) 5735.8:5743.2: 10.7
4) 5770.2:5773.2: 10.5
